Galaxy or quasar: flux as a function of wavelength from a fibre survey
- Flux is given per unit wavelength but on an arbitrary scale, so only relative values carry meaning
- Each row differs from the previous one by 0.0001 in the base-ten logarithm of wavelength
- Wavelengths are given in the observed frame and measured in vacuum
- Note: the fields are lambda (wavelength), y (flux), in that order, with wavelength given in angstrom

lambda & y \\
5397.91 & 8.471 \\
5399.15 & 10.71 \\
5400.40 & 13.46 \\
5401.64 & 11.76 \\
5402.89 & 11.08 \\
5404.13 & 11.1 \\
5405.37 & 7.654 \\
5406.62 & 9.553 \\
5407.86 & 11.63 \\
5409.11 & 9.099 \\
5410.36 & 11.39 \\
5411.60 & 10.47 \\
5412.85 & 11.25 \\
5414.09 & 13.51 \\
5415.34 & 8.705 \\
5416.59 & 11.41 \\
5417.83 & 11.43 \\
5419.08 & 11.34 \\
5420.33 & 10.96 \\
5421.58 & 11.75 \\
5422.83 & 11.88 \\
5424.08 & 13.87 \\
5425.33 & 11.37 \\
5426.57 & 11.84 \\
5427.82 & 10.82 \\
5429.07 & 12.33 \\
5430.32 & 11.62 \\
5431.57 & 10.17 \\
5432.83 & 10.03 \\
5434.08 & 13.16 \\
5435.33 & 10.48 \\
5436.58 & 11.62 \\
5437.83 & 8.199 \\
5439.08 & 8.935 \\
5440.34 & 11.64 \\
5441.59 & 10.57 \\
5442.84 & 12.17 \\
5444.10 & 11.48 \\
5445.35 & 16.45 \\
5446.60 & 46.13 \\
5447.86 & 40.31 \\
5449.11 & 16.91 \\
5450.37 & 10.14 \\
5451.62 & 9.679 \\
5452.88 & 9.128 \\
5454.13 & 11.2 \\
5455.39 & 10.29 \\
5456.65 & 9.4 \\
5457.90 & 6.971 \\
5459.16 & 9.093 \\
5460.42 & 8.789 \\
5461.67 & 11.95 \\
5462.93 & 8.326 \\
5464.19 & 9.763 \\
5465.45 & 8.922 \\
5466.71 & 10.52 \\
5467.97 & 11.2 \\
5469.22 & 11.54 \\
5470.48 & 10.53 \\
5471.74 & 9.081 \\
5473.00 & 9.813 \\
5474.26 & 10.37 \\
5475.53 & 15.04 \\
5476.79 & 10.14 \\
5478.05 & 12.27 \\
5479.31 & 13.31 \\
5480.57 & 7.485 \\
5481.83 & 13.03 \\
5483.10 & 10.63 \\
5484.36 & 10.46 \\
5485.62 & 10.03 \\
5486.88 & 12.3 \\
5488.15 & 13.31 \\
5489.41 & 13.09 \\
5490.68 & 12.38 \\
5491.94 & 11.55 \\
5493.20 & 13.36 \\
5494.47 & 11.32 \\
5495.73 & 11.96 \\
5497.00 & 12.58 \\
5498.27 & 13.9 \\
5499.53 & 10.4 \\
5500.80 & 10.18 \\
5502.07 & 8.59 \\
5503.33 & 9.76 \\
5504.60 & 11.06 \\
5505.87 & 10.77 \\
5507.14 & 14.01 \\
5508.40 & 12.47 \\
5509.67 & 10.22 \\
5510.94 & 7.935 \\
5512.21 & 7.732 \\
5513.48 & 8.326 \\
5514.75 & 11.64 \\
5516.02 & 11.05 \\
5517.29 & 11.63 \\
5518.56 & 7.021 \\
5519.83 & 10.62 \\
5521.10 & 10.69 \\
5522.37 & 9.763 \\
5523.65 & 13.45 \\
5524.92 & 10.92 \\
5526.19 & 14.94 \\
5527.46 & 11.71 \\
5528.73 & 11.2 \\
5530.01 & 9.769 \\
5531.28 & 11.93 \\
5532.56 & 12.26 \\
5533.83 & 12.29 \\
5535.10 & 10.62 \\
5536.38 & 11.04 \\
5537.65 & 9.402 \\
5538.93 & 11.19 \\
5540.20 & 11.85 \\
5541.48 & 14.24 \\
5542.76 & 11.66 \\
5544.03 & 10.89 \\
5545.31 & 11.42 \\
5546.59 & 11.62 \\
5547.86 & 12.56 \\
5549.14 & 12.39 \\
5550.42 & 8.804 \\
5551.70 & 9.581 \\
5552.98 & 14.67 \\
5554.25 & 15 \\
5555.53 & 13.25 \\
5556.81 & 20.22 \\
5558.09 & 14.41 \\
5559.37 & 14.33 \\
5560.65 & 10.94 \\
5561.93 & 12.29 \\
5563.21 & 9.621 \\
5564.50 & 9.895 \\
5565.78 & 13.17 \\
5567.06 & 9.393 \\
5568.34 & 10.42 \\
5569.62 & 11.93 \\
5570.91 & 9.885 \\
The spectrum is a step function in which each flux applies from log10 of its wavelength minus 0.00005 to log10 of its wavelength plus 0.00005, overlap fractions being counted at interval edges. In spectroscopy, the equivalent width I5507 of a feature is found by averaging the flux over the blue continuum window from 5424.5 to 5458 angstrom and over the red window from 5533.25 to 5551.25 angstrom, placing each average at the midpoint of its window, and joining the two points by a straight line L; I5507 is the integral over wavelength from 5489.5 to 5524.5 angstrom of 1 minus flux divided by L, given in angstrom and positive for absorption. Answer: 3.53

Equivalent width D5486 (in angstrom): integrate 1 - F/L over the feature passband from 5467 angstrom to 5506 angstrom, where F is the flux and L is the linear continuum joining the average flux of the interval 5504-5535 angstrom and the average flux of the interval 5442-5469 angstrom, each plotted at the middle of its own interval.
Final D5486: 3.2 angstrom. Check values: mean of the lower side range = 13.7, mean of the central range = 11.3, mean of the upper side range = 11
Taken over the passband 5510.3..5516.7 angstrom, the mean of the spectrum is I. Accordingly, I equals 9.35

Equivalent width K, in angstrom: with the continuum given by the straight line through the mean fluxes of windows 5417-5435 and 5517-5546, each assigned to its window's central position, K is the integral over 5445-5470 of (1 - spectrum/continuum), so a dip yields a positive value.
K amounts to -4.91 angstrom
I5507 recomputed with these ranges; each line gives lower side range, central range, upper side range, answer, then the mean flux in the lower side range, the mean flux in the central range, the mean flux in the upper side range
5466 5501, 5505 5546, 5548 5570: 3.11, 11.5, 11.1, 12.4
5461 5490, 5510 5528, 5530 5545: 1.32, 11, 10.5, 11.5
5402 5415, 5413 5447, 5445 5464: 0.46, 10.7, 12.5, 14.8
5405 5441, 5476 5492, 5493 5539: -0.84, 11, 11.6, 11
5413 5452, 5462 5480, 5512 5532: 2.33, 13.6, 10.8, 10.8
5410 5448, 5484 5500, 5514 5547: -0.11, 13.1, 12.1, 11.3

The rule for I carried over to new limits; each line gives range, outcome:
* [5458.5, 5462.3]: 9.92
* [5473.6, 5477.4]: 11.8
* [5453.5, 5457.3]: 10.3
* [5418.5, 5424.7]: 12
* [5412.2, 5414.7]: 12.4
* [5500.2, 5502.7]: 9.38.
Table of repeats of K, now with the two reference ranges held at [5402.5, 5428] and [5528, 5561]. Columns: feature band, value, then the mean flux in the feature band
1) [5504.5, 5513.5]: 1.1 angstrom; 10.4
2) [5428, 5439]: 0.4 angstrom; 10.8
